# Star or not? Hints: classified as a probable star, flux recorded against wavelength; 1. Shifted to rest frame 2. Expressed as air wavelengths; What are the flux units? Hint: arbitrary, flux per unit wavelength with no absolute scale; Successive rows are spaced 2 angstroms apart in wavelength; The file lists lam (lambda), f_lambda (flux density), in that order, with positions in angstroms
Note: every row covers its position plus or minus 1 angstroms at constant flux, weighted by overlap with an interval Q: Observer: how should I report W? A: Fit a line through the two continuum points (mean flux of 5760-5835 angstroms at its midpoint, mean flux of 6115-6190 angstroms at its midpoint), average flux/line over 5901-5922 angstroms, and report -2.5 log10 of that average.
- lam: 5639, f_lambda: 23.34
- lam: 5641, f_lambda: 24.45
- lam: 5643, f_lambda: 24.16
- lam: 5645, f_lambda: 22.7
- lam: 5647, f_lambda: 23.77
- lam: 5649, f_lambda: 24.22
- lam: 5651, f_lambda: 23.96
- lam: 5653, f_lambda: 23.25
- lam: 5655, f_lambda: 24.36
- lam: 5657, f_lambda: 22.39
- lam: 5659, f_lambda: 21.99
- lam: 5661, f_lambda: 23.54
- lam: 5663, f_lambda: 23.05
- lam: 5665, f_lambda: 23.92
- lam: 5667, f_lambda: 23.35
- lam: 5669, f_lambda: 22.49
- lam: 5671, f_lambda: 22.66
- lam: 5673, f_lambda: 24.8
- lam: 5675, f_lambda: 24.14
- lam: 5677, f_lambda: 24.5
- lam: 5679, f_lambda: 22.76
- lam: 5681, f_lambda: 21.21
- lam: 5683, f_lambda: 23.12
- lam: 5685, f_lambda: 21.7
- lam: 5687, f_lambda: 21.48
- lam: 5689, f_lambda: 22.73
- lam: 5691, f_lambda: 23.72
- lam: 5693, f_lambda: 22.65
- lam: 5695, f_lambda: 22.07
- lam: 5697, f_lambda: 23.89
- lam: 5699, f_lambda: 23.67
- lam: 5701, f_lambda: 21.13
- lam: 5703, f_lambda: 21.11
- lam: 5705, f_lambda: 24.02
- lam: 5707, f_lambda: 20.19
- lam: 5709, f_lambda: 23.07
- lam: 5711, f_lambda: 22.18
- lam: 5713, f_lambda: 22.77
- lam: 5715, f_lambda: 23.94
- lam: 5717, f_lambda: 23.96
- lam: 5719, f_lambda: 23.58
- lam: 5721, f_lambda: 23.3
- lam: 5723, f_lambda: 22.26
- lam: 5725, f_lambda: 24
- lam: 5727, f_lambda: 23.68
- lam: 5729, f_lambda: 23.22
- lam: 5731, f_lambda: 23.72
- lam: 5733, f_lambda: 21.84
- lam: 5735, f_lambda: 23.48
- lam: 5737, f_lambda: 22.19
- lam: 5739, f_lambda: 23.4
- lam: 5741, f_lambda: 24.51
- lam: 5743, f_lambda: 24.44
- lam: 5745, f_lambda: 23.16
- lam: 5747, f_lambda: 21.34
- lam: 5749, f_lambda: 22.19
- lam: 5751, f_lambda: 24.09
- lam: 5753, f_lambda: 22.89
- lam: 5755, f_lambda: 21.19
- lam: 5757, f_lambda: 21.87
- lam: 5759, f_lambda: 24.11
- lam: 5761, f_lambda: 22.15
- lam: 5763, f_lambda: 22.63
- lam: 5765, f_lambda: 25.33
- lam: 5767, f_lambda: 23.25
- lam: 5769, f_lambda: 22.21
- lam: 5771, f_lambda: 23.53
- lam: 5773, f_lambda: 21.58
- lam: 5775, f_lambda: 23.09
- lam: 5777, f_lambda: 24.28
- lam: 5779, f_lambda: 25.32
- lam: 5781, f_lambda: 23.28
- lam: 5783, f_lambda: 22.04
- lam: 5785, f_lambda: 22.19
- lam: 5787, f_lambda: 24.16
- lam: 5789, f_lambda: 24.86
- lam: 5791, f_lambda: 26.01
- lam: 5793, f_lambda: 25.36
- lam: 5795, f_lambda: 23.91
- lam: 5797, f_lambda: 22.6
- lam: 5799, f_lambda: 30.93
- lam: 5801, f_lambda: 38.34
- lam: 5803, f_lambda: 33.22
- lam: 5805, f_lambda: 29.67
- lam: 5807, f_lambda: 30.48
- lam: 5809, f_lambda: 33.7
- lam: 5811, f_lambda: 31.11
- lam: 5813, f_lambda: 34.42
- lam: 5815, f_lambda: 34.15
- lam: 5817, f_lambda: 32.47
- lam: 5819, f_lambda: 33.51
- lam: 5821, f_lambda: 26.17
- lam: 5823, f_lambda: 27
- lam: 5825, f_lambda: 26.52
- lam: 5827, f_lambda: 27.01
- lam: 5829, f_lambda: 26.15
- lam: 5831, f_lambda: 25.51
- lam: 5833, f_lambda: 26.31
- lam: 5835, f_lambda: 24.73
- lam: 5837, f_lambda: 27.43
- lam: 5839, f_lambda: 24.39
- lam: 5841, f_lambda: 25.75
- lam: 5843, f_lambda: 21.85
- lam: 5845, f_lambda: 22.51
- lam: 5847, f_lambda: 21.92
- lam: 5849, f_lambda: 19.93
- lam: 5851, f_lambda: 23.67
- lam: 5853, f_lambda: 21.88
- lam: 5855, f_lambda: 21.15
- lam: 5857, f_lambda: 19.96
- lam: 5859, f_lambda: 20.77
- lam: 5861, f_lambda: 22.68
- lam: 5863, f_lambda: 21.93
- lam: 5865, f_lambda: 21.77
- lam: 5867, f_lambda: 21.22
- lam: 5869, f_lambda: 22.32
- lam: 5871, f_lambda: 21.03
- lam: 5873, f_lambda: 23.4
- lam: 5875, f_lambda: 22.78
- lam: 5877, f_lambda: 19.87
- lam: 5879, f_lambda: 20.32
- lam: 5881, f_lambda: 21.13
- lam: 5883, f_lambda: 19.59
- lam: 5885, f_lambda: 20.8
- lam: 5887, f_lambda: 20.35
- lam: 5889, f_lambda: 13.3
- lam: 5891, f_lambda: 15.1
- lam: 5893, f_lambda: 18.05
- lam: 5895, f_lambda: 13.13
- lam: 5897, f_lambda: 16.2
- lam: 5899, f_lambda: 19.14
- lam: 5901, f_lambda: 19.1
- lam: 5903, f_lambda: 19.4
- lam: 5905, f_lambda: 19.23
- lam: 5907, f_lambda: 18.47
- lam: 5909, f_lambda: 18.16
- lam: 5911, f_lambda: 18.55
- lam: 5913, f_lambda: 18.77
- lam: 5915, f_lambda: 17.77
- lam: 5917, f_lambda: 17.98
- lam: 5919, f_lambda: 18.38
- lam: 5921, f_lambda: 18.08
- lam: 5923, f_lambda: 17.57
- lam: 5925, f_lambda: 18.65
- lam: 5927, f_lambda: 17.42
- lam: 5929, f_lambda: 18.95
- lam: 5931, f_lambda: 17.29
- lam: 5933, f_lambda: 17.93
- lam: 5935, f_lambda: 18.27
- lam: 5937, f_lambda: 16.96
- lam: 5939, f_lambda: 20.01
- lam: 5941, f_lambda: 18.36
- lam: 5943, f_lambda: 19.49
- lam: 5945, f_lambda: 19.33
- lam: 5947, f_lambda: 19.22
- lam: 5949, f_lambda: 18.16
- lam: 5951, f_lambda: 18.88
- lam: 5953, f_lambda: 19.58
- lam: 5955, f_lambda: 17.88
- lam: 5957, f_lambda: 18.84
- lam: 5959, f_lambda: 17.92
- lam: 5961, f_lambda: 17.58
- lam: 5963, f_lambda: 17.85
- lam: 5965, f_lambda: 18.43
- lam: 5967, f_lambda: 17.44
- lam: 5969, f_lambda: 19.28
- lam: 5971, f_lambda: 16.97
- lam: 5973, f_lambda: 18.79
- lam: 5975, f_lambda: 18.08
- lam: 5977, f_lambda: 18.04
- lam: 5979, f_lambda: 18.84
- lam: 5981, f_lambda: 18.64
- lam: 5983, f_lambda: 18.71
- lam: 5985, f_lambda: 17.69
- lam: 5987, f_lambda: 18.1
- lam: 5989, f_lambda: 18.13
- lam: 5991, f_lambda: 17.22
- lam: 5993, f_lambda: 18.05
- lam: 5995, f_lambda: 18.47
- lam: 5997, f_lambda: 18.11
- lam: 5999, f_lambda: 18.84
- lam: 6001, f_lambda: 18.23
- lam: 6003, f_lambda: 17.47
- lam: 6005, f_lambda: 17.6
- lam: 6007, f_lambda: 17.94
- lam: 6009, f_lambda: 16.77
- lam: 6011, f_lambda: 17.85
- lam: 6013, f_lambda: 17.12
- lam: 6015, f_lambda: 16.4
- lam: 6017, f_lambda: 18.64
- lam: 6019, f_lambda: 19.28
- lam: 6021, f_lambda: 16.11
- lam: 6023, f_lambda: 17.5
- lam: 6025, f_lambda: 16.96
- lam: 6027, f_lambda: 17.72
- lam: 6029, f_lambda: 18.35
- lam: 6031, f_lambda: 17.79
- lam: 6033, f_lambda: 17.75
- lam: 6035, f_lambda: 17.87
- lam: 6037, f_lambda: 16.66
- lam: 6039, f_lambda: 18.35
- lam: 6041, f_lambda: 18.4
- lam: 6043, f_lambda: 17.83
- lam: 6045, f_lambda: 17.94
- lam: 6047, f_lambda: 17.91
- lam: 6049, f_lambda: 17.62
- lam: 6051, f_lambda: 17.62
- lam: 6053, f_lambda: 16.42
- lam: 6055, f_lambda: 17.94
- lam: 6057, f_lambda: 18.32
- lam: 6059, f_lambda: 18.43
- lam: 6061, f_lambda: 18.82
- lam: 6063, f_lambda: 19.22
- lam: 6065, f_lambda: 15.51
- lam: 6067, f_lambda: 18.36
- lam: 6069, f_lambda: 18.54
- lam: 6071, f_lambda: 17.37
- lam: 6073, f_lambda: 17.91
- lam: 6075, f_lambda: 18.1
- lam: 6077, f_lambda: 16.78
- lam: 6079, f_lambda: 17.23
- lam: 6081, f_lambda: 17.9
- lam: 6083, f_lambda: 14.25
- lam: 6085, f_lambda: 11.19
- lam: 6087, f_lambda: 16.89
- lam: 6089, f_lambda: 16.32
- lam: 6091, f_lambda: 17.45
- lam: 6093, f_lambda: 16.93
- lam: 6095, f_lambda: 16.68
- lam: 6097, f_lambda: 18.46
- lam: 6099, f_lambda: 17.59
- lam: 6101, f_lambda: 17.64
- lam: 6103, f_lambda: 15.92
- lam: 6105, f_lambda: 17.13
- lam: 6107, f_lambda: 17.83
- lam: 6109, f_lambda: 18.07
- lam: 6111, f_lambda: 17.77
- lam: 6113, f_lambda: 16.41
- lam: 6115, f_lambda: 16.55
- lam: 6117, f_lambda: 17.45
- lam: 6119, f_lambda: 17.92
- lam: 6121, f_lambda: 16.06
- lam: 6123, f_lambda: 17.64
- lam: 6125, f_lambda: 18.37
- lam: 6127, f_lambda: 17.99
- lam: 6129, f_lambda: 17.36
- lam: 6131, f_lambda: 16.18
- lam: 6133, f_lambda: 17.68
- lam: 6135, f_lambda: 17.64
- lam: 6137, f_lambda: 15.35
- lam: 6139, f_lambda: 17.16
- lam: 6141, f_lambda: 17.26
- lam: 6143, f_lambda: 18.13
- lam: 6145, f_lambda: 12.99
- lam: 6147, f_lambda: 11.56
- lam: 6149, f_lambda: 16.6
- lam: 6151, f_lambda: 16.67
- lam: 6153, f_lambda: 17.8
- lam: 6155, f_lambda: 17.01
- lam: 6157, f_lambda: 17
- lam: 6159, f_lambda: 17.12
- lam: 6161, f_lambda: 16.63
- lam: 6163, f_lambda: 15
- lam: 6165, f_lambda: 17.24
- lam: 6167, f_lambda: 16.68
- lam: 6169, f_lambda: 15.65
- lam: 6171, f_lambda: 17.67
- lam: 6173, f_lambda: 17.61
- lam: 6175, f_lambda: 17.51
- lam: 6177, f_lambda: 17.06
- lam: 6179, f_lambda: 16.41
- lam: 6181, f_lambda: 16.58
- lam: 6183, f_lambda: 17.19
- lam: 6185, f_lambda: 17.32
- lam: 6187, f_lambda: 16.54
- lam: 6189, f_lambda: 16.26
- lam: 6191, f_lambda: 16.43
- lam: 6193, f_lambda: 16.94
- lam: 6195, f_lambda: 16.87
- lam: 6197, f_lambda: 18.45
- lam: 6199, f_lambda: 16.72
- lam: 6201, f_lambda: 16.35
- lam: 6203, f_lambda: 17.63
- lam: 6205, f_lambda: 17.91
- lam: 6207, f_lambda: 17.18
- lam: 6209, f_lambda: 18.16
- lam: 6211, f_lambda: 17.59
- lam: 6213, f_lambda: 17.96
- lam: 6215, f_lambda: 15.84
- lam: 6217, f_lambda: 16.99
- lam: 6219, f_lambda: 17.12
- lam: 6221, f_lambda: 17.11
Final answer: 0.26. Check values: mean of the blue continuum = 26.8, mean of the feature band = 18.5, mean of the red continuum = 16.8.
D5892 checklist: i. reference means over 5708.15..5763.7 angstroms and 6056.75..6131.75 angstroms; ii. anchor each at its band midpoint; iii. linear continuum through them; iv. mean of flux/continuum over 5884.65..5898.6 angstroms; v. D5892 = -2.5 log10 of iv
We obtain 0.23 mag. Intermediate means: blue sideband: 23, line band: 16.6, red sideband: 17.2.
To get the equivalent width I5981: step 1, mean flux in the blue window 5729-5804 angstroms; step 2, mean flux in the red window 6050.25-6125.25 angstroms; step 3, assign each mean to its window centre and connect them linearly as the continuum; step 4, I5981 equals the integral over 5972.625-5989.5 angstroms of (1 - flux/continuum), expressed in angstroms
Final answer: 1.0 angstroms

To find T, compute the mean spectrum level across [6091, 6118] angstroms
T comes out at 17.3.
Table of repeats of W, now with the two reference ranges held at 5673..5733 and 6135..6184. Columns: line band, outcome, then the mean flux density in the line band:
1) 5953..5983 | 0.05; 18.2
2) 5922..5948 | 0.07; 18.4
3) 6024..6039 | 0.04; 17.6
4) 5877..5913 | 0.11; 18.3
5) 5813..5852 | -0.24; 26.4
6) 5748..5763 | -0.02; 22.6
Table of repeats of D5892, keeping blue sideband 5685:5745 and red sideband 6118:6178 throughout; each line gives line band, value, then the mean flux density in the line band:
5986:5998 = 0.06 mag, 18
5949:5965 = 0.07 mag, 18.4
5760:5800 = -0.09 mag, 23.9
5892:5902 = 0.19 mag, 17.1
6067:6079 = 0.00 mag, 17.7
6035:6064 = 0.01 mag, 18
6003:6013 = 0.08 mag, 17.5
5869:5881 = -0.04 mag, 21.5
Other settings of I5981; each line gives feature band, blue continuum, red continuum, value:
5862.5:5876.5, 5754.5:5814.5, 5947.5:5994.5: 0.3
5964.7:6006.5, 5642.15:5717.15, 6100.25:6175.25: 1.6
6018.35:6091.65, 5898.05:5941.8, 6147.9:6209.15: 0.9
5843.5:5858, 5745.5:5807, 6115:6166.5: 0.9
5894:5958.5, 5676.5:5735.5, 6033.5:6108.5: 4.0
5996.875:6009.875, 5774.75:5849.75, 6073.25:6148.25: 1.6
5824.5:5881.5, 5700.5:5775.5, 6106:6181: -4.7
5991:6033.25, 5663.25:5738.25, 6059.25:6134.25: 1.5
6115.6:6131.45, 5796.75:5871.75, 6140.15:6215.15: 0.8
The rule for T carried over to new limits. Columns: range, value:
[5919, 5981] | 18.3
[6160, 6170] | 16.2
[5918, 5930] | 18.2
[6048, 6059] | 17.7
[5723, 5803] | 24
